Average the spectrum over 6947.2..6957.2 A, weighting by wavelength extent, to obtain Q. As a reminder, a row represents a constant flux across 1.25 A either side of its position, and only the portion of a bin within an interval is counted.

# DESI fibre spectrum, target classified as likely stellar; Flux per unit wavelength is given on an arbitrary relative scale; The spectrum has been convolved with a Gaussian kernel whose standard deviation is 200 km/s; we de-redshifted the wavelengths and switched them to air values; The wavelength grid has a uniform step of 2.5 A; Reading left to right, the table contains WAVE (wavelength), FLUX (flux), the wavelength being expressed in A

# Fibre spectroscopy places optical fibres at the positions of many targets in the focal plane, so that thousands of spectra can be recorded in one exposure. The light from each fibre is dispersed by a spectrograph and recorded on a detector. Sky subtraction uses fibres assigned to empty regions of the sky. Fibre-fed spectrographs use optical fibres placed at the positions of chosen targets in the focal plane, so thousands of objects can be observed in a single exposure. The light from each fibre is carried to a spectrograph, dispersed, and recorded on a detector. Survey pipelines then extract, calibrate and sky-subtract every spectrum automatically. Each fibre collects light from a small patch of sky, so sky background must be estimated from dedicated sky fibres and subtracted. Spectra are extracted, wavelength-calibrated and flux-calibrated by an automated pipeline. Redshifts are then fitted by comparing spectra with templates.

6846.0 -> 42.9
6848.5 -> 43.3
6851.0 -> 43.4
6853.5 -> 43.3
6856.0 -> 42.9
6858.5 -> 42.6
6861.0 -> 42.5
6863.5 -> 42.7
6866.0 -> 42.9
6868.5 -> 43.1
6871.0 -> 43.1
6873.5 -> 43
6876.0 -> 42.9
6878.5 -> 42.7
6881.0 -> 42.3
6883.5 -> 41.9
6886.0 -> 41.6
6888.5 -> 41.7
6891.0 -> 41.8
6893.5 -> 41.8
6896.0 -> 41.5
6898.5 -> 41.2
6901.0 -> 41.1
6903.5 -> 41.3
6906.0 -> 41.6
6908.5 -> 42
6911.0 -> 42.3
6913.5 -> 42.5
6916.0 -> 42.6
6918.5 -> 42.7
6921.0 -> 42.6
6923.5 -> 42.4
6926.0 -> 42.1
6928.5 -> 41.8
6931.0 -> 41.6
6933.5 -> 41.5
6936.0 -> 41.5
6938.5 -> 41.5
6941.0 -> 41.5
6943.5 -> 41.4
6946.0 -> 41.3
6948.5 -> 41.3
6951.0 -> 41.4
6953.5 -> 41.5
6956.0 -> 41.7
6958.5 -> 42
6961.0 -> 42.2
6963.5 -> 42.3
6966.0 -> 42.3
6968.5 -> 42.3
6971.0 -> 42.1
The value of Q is 41.5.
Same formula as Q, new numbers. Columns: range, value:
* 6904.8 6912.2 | 42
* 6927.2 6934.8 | 41.6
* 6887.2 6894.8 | 41.8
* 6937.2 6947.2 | 41.4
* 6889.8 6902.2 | 41.5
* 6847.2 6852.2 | 43.3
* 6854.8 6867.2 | 42.7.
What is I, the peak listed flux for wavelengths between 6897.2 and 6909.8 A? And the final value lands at 42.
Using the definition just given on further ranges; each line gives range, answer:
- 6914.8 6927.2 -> 42.7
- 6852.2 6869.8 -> 43.3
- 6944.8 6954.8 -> 41.5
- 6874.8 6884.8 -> 42.9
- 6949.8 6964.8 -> 42.3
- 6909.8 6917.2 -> 42.6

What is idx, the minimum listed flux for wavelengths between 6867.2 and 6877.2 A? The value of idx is 42.9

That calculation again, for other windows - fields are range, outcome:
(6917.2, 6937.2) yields 41.5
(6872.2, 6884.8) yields 41.9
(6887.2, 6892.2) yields 41.7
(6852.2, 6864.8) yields 42.5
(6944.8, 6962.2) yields 41.3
